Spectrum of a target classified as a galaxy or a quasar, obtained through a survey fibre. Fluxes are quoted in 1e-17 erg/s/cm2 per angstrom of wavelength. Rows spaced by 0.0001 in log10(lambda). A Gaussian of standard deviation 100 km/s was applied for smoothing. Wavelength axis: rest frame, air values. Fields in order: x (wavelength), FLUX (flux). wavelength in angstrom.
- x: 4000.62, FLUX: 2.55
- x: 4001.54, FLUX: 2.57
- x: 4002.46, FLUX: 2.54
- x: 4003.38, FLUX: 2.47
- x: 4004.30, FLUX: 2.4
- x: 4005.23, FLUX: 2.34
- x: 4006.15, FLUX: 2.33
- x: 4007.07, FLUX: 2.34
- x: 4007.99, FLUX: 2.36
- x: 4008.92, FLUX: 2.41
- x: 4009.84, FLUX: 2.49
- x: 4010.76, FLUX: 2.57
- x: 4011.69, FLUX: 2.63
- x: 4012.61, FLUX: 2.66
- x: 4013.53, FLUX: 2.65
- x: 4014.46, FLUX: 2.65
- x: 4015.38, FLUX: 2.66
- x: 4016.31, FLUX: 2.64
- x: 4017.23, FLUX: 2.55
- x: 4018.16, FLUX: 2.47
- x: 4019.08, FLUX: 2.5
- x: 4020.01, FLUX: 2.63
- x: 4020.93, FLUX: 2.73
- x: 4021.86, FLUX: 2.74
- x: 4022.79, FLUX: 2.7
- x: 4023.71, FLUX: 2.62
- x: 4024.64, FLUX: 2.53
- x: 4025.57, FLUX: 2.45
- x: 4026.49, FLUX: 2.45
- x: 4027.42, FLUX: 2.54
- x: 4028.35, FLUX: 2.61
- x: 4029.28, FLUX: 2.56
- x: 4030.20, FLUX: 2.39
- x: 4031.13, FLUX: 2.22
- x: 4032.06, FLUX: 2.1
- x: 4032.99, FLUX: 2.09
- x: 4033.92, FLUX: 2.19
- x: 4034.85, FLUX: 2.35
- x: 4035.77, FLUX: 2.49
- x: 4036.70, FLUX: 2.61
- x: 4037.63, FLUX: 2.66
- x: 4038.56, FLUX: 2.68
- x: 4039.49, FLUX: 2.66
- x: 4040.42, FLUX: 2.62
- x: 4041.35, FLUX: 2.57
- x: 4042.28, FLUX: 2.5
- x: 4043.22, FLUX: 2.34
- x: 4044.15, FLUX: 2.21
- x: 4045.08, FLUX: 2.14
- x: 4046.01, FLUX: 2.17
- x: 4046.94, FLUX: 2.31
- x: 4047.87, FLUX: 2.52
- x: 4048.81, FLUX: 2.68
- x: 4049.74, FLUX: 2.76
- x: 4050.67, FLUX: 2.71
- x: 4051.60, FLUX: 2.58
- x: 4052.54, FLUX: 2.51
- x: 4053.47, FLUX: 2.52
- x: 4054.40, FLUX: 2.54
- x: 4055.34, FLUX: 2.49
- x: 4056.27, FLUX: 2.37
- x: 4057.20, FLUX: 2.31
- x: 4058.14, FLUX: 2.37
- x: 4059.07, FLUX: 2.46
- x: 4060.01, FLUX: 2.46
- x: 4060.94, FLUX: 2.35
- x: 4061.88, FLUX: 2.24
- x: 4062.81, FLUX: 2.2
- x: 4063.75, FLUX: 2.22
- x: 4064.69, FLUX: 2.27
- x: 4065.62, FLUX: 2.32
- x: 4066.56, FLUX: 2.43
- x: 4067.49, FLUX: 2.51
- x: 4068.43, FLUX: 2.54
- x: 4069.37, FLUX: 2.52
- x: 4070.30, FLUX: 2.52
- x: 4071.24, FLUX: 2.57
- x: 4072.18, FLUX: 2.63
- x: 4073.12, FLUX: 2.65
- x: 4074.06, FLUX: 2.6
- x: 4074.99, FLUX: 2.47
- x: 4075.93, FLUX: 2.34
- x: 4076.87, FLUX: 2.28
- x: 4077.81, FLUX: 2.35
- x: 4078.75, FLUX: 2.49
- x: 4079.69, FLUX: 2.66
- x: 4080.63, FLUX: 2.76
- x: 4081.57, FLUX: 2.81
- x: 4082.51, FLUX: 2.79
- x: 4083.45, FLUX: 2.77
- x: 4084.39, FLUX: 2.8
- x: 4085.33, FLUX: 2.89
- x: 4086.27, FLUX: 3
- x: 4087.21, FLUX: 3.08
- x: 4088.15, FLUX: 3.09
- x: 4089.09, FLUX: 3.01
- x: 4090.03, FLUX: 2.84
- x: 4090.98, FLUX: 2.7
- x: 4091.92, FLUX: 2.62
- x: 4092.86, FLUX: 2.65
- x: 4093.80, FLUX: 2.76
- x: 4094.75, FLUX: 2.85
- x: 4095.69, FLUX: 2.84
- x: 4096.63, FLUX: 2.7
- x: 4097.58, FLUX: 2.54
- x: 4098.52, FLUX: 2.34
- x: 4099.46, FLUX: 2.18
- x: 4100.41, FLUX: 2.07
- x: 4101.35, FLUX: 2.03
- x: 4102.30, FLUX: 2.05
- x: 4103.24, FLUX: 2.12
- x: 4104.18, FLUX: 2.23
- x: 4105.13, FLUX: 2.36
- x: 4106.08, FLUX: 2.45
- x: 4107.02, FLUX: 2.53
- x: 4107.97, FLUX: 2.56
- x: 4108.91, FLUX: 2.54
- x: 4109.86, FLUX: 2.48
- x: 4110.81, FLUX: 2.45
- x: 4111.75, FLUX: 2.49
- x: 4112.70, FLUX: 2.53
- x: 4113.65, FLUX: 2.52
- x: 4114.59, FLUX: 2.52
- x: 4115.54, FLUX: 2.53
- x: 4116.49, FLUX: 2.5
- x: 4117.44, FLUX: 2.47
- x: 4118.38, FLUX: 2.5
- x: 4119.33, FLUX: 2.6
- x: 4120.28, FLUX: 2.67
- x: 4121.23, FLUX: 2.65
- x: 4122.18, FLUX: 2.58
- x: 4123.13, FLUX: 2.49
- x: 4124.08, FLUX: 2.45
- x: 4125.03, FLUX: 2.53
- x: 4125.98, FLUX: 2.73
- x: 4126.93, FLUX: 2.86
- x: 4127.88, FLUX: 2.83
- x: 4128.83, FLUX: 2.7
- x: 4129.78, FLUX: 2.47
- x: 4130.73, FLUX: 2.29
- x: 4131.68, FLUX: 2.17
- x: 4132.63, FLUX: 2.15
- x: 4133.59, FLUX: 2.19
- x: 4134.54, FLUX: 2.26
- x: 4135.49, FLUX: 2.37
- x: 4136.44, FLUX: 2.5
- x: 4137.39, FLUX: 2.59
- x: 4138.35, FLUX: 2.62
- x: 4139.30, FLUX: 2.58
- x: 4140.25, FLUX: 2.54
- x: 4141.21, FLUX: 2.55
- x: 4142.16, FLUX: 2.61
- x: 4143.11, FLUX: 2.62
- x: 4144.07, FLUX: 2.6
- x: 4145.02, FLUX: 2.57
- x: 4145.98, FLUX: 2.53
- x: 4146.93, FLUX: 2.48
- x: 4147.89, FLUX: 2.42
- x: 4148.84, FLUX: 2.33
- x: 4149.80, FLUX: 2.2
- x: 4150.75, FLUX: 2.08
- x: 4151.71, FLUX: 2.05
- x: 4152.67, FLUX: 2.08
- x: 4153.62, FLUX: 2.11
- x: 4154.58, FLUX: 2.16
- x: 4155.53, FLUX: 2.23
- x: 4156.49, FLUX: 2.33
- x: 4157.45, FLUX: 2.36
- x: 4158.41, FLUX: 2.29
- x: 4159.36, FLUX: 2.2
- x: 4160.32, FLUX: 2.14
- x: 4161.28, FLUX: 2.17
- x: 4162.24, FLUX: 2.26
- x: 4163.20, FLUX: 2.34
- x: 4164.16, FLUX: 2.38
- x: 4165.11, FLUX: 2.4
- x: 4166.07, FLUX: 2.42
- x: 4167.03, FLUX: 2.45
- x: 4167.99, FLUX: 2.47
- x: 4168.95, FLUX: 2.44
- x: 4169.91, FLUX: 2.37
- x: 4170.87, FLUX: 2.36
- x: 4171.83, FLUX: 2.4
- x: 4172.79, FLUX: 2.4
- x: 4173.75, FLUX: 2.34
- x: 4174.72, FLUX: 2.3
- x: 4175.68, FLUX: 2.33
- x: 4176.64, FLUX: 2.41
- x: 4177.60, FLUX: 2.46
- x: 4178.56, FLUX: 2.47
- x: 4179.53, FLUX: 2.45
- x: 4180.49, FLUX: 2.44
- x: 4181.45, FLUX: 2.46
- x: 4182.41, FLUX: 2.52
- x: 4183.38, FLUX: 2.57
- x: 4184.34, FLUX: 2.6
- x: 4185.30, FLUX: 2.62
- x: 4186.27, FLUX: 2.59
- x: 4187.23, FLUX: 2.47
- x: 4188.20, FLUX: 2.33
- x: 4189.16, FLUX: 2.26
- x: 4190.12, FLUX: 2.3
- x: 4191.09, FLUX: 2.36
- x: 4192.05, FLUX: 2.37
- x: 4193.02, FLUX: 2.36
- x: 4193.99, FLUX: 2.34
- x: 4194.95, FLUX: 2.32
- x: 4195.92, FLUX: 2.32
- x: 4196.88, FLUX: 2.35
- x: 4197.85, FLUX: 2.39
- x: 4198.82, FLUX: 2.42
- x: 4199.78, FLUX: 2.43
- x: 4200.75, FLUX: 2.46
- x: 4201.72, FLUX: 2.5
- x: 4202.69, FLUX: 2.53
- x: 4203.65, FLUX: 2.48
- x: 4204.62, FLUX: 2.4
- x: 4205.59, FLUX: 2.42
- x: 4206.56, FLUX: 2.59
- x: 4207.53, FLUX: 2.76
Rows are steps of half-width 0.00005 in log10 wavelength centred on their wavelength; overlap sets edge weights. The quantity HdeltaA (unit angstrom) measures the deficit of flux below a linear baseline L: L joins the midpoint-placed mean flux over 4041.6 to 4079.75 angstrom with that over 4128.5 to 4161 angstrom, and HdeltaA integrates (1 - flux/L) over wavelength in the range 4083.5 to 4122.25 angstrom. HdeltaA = -2.74 angstrom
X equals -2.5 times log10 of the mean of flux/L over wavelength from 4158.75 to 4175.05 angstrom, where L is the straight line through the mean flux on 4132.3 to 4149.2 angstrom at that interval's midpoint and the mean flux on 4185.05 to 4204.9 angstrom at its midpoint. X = 0.045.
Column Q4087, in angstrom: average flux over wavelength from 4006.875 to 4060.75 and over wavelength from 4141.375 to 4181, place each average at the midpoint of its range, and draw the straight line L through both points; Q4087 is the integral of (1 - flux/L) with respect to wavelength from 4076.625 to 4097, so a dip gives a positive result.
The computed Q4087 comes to -2.8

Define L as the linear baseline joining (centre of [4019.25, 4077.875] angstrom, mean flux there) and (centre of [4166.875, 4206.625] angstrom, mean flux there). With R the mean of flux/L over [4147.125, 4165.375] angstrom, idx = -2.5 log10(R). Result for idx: 0.09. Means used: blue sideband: 2.46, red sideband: 2.42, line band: 2.24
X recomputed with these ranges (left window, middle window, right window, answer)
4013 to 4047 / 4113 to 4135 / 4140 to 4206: -0.04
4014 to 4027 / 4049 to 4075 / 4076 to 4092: 0.10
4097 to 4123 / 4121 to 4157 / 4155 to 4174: -0.02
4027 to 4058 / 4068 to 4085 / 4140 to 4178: -0.07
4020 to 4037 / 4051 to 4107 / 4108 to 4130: 0.00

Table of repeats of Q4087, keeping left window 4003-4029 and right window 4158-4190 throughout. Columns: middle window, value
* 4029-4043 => 0.44 angstrom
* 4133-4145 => -0.36 angstrom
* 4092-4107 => 0.27 angstrom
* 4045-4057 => 0.08 angstrom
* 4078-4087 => -1.05 angstrom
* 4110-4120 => -0.26 angstrom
